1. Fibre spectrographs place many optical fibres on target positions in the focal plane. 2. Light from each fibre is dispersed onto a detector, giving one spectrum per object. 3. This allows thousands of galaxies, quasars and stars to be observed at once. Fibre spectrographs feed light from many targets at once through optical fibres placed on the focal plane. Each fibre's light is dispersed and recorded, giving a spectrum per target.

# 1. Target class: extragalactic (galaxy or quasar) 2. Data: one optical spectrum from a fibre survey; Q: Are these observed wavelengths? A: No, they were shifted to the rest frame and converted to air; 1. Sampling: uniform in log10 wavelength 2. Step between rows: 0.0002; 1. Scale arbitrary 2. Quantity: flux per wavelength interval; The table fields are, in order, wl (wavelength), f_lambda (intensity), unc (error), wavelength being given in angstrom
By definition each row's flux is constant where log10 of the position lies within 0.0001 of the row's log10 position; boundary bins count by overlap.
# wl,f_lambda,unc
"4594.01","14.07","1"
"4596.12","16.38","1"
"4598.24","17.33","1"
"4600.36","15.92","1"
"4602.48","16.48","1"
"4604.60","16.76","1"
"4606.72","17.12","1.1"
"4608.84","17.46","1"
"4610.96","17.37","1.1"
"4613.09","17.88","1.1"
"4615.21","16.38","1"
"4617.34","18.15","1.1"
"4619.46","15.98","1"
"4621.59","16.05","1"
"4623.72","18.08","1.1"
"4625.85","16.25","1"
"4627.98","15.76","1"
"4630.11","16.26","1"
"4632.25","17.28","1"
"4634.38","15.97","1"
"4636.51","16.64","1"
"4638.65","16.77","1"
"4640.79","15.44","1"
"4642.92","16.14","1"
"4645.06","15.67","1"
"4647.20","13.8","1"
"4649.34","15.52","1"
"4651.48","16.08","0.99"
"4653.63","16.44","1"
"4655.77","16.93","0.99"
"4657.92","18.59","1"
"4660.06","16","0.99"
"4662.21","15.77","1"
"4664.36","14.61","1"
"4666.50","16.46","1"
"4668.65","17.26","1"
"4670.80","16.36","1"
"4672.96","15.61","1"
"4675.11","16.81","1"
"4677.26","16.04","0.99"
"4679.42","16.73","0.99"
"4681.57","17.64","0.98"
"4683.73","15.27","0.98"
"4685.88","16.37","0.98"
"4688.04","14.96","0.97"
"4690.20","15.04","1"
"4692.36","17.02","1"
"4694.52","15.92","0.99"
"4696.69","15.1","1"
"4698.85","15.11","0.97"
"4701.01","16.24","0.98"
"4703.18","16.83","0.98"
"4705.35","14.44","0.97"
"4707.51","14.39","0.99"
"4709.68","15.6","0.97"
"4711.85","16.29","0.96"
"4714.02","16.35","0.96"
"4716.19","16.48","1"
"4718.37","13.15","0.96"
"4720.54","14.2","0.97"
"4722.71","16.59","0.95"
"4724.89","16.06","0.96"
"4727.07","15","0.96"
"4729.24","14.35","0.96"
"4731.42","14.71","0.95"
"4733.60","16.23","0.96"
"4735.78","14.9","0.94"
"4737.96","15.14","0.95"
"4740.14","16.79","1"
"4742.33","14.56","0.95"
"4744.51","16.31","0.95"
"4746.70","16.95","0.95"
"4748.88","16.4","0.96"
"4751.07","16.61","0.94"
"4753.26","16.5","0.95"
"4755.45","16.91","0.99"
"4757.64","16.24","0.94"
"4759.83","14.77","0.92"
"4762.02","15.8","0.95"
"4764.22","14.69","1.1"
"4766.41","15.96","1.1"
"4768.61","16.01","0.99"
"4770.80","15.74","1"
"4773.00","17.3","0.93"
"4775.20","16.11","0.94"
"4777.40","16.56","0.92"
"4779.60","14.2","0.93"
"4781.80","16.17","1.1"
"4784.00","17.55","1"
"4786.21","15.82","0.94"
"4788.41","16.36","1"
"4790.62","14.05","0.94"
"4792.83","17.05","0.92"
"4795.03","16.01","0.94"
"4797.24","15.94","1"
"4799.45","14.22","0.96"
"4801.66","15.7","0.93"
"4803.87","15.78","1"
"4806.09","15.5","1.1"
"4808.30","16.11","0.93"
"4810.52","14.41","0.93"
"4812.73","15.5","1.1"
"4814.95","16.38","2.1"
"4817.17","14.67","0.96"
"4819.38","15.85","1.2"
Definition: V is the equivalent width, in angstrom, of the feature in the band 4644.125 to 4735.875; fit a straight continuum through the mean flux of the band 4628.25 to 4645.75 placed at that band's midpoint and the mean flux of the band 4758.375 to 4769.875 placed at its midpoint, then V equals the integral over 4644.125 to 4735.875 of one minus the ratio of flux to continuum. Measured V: 0.81 angstrom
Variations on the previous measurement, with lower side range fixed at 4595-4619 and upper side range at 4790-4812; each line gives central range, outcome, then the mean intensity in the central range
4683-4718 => 1.32 angstrom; 15.7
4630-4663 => 0.95 angstrom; 16.2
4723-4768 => 0.48 angstrom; 15.8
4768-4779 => -0.38 angstrom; 16.3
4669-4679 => 0.10 angstrom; 16.3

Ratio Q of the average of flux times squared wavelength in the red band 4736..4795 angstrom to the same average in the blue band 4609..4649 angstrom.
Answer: 1.03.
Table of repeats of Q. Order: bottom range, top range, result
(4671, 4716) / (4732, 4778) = 1.03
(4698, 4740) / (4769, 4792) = 1.07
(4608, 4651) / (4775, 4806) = 1.03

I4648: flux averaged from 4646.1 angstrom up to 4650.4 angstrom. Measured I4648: 14.7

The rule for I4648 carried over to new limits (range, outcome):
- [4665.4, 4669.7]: 16.9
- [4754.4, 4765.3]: 15.7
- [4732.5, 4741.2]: 15.8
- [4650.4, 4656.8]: 16.5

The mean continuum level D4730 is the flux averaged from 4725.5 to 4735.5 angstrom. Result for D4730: 15.1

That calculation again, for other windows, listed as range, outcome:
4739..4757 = 16.4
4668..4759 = 15.8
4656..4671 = 16.5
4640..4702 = 16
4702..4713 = 15.5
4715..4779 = 15.7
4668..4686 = 16.4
